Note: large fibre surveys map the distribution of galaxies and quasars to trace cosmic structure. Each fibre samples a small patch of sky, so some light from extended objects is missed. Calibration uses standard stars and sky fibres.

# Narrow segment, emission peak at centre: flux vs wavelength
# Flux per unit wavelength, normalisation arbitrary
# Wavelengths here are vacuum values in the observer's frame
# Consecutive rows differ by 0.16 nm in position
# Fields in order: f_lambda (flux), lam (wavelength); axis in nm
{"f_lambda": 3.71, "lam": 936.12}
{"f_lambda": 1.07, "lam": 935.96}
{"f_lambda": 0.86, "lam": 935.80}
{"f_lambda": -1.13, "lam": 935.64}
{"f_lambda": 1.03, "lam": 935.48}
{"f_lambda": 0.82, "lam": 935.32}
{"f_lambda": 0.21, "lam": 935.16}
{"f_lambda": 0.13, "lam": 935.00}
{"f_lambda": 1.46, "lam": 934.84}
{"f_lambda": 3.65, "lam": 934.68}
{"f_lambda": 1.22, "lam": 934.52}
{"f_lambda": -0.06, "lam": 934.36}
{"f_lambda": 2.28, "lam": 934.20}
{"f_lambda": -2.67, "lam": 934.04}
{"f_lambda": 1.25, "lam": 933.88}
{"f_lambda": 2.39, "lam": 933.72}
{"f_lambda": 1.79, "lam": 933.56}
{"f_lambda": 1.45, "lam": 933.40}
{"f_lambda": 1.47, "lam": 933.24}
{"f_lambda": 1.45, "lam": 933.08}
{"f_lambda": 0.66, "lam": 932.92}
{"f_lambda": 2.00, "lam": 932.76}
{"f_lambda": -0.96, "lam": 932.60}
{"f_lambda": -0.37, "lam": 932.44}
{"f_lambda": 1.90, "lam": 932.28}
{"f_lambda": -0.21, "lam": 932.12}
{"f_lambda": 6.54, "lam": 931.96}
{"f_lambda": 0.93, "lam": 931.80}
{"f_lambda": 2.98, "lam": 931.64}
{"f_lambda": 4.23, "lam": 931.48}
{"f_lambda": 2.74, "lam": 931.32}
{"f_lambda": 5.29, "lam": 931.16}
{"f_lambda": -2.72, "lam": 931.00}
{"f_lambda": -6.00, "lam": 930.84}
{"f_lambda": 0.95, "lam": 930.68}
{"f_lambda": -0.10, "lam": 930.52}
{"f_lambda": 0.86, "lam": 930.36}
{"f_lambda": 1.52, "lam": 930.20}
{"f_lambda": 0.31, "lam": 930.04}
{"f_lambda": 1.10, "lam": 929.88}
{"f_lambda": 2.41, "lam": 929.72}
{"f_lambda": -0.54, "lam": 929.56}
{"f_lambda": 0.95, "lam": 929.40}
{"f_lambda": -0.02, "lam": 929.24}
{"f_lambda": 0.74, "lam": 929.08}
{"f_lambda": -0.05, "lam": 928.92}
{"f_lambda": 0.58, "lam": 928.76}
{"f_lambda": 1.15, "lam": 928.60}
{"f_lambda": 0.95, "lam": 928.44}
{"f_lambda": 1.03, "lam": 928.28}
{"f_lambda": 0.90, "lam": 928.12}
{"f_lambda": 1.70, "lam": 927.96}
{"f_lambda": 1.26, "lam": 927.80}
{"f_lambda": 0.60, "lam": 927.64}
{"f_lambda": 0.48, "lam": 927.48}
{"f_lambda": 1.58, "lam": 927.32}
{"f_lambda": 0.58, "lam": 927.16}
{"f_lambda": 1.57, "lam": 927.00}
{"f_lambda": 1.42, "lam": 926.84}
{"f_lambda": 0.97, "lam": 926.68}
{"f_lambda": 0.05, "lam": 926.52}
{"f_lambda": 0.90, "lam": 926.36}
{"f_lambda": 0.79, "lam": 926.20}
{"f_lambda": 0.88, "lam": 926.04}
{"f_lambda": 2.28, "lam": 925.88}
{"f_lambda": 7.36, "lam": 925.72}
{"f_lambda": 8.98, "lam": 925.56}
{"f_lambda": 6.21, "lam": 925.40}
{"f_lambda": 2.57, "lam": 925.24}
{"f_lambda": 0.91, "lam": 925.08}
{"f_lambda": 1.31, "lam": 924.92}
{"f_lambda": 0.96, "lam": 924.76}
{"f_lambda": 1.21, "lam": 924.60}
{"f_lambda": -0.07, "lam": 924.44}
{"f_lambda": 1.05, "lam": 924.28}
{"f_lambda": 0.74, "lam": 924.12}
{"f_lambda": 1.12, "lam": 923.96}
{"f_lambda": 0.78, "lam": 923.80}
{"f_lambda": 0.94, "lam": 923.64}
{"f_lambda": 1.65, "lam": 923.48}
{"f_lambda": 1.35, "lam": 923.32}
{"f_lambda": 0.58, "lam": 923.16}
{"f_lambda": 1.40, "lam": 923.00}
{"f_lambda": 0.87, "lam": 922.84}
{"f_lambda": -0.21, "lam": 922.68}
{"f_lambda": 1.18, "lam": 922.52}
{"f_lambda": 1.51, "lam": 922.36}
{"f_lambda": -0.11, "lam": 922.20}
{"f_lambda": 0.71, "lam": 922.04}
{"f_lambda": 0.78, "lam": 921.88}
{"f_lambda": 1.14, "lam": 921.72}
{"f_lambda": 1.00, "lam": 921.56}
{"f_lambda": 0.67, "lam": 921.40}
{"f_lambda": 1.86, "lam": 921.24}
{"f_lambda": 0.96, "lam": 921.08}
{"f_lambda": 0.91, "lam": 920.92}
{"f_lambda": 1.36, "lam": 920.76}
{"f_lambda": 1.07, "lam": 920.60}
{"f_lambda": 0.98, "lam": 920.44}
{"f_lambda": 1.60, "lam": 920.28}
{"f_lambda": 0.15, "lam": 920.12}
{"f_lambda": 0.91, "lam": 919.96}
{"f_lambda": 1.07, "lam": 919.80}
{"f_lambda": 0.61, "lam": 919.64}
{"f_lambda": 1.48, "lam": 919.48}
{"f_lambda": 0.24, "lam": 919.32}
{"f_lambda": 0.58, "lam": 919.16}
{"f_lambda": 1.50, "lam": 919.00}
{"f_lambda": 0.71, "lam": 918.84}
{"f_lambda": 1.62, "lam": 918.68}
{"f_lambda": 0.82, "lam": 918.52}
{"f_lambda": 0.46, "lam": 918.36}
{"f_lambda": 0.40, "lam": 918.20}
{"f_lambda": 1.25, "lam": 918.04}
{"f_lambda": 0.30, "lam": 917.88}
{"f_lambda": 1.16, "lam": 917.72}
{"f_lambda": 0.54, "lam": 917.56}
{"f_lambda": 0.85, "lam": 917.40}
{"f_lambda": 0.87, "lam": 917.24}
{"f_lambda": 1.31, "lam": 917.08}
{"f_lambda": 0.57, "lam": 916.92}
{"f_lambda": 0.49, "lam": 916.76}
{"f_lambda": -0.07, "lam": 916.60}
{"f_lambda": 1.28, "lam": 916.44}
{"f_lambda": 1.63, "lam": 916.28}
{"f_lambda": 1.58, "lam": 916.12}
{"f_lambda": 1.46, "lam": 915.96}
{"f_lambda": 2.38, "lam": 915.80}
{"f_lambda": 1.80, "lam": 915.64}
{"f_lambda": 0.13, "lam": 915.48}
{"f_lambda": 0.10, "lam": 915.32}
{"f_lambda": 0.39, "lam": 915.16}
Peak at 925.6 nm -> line H-beta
